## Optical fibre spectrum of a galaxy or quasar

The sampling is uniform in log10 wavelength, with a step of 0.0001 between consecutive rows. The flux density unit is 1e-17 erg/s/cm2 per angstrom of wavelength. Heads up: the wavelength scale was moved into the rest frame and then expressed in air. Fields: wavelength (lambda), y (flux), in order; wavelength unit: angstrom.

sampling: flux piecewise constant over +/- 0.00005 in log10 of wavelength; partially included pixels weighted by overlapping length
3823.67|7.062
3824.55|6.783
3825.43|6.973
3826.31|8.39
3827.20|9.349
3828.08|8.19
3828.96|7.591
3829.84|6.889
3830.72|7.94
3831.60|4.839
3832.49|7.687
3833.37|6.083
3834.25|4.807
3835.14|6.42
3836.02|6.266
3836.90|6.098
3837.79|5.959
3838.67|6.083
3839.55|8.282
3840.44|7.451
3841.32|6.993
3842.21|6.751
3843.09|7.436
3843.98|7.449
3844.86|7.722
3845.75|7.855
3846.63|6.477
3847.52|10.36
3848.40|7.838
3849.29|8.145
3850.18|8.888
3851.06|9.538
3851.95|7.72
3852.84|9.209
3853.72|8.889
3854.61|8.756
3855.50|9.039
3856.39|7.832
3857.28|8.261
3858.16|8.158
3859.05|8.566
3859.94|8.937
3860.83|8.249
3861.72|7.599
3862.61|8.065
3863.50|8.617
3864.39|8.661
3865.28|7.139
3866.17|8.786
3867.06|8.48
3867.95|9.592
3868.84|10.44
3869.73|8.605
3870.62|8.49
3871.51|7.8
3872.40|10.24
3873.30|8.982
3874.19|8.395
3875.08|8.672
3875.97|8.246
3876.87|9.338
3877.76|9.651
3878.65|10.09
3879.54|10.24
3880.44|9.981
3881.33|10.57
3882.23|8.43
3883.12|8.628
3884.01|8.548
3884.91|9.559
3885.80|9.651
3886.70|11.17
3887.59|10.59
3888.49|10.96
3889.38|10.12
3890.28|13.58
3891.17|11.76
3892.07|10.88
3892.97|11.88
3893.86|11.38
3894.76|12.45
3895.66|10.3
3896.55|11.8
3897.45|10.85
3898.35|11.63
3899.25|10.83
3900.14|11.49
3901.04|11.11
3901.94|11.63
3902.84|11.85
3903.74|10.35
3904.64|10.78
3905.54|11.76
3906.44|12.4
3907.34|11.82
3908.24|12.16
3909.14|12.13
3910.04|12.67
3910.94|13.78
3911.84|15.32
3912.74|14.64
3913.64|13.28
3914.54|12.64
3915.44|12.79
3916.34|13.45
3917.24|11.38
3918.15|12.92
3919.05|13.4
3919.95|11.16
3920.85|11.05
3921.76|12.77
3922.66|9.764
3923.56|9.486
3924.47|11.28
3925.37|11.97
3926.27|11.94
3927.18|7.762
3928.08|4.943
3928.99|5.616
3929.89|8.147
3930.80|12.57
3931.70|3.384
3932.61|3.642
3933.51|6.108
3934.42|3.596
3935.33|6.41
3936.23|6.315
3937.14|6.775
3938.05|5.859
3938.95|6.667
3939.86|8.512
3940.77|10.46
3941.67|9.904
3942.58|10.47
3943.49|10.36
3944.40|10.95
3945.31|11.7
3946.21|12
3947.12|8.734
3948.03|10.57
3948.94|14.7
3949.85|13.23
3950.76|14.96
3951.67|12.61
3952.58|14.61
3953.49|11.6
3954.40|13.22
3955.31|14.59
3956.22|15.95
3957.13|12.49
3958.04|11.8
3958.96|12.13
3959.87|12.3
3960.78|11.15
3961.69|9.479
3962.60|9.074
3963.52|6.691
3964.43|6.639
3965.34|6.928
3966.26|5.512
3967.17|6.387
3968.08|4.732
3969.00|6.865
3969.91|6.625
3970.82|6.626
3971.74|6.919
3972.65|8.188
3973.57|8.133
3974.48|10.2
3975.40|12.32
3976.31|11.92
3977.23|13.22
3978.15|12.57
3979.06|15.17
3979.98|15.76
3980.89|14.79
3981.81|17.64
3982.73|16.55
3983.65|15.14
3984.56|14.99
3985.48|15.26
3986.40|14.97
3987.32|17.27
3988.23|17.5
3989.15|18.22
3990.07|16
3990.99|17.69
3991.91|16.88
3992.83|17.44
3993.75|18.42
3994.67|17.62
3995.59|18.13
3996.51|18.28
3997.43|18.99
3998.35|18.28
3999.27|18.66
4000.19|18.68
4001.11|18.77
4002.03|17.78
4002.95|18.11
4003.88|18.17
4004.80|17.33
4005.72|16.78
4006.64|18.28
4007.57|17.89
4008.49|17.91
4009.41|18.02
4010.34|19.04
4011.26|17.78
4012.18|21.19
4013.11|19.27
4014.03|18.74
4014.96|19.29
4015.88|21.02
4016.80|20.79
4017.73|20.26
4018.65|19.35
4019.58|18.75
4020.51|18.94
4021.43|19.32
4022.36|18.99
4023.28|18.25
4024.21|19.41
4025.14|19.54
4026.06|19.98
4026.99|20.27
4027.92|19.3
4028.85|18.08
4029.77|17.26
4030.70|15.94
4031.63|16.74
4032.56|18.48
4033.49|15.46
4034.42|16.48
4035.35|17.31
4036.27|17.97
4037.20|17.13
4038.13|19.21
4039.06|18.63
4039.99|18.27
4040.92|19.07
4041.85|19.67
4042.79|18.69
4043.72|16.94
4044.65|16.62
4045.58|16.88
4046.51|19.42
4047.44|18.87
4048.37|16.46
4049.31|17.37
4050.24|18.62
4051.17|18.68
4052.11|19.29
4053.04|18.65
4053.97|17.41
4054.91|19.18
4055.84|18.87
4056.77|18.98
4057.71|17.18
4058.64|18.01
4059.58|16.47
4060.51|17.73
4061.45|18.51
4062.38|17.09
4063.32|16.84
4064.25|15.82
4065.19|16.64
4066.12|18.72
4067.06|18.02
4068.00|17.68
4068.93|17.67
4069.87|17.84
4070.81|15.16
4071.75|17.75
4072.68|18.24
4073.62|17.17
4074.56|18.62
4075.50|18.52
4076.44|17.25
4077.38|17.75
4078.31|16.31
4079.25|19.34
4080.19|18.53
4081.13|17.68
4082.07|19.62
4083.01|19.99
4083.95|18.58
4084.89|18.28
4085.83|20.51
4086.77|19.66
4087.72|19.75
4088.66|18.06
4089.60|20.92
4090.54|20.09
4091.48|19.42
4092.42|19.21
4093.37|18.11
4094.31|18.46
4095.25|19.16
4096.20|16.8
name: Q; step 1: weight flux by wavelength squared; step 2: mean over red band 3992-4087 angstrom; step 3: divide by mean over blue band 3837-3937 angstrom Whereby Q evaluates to 2.05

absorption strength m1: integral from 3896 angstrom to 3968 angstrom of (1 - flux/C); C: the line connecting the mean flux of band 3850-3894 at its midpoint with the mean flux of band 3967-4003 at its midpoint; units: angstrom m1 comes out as 8.3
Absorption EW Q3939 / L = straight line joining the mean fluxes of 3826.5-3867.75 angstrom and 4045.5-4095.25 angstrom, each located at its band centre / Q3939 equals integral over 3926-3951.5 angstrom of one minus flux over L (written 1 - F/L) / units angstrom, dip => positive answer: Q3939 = 7.0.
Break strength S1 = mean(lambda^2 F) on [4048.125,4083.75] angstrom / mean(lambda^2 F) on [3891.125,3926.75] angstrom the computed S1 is 1.62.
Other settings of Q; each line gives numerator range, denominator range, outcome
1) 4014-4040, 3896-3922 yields 1.62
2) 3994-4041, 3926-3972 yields 2.07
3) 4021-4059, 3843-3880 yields 2.31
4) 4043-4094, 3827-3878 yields 2.53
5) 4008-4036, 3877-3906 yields 1.86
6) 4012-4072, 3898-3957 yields 1.79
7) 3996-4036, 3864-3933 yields 1.88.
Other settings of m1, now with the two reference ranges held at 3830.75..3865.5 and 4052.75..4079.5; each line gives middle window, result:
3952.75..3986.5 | 5.3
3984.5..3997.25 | -2.6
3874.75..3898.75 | -2.4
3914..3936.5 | 3.5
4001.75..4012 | -2.1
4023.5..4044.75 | -2.5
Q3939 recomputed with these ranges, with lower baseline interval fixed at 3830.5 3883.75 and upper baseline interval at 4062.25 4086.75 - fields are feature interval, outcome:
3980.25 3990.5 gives -1.66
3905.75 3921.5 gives -2.98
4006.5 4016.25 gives -2.47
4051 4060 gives -0.62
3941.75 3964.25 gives 1.24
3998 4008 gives -2.26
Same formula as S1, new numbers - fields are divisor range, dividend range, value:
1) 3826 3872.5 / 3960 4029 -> 2.12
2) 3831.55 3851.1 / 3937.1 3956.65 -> 1.67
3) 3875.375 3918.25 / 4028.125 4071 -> 1.70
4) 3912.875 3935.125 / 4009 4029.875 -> 2.06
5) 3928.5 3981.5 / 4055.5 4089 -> 1.94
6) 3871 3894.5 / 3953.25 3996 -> 1.32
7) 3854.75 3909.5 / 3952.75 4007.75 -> 1.45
